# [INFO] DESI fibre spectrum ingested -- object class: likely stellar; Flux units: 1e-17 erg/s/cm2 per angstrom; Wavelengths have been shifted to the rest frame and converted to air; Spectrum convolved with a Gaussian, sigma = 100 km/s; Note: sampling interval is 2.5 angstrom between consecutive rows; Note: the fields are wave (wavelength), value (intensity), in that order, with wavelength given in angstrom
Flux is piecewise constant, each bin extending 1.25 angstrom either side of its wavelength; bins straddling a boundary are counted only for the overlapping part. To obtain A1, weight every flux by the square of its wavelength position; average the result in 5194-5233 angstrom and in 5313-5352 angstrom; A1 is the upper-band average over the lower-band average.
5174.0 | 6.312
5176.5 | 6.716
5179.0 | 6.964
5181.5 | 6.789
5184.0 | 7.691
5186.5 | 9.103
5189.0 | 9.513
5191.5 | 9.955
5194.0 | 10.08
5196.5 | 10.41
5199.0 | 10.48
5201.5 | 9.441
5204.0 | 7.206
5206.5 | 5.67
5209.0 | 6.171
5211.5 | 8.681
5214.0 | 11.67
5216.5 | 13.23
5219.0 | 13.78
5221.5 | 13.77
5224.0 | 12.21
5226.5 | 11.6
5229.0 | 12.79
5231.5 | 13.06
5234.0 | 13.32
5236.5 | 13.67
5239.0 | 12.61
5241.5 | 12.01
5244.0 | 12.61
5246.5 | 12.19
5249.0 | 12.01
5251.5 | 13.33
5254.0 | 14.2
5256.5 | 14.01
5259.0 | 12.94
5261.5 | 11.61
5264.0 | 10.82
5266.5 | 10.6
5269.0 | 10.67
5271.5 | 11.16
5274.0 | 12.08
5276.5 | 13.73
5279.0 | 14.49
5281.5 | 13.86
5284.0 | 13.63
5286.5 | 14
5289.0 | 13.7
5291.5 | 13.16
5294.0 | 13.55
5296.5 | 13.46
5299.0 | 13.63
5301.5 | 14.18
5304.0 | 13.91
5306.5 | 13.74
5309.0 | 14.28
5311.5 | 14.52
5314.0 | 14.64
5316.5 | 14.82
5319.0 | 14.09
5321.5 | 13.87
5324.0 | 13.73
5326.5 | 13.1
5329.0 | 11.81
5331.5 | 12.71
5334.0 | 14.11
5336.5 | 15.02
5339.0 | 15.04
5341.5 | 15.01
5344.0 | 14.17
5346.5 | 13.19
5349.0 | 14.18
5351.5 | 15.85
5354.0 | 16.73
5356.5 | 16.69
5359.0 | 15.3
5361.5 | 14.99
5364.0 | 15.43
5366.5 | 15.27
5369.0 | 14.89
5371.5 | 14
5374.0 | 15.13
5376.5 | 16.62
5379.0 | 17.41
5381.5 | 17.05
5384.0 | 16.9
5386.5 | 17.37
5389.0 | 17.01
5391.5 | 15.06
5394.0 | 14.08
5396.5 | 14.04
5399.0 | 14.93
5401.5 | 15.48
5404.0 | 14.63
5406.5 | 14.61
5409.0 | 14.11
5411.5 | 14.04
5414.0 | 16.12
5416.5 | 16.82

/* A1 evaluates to 1.38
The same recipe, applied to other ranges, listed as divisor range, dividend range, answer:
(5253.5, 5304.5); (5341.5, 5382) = 1.22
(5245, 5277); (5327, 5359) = 1.23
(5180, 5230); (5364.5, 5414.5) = 1.66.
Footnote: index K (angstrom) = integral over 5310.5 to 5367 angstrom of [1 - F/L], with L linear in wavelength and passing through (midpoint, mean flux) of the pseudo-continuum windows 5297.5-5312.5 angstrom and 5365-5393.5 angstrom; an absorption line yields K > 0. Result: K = 1.54 angstrom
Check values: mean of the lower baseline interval 14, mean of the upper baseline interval 16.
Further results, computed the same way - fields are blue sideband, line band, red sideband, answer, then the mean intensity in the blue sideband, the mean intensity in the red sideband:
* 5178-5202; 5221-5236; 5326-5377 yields -3.4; 9.05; 14.7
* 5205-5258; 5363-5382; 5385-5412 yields -1.4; 12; 15.1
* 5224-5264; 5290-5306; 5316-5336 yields -0.5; 12.7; 13.5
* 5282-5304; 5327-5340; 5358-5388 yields 1.0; 13.7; 15.9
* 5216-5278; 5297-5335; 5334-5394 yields 1.3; 12.6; 15.5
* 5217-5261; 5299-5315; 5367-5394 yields 0.3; 12.9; 16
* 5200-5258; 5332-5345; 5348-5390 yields 0.4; 11.7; 15.9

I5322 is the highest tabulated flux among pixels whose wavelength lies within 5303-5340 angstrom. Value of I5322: 15.04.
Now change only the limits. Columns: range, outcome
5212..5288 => 14.49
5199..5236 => 13.78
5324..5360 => 16.73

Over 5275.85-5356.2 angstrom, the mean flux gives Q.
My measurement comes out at 14.1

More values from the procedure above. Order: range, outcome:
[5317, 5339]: 13.7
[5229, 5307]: 13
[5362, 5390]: 16.1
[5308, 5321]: 14.4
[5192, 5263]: 11.6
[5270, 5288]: 13.2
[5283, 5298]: 13.6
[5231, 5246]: 12.8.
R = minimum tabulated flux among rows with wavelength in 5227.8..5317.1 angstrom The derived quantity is 10.6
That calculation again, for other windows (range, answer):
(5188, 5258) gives 5.67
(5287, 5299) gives 13.16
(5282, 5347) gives 11.81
